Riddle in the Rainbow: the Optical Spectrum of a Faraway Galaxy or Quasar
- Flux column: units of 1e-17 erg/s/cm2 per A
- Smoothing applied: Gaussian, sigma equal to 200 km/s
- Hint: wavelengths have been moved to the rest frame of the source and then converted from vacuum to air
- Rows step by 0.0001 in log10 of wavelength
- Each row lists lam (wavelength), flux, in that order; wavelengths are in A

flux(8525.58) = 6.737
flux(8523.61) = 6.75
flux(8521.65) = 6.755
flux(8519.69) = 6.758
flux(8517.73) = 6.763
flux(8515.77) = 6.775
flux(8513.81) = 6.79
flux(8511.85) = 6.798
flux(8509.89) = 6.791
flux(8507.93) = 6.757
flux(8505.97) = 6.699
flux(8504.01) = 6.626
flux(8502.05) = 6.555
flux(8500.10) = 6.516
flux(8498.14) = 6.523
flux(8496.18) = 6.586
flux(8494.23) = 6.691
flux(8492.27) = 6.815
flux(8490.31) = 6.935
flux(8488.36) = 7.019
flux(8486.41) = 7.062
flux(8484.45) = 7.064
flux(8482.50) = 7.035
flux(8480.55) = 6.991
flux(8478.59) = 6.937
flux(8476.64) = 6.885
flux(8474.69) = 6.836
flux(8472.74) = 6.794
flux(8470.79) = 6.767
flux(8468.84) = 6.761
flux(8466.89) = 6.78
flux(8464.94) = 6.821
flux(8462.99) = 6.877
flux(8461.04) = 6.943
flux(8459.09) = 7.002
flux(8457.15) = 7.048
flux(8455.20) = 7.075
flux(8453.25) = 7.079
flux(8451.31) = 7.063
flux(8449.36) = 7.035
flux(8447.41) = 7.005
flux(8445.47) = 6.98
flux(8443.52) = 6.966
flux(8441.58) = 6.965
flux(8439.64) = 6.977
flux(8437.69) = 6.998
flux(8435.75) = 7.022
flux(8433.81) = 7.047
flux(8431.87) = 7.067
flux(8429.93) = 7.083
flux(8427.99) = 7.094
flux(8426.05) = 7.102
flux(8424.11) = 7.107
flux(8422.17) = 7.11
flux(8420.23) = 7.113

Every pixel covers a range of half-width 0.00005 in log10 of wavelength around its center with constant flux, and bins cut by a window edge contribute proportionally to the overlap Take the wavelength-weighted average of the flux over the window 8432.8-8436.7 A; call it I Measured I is 7.04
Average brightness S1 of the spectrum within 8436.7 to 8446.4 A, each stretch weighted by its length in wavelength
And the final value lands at 6.98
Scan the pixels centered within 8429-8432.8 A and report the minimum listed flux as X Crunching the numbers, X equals 7.067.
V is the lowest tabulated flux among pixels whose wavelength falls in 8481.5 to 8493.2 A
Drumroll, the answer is 6.815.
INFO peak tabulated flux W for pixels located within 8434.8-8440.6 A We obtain 7.022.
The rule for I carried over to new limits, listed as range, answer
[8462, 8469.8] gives 6.81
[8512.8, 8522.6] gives 6.77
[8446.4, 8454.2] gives 7.05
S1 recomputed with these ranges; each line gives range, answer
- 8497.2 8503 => 6.54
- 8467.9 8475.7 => 6.79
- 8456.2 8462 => 7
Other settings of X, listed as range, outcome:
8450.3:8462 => 6.943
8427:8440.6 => 6.977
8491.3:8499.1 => 6.523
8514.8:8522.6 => 6.755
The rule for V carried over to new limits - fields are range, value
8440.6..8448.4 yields 6.965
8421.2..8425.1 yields 7.107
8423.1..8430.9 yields 7.083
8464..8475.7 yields 6.761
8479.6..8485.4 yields 6.991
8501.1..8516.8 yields 6.555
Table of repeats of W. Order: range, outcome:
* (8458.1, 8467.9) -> 7.002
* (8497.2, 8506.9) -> 6.699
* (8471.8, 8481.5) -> 6.991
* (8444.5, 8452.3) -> 7.063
